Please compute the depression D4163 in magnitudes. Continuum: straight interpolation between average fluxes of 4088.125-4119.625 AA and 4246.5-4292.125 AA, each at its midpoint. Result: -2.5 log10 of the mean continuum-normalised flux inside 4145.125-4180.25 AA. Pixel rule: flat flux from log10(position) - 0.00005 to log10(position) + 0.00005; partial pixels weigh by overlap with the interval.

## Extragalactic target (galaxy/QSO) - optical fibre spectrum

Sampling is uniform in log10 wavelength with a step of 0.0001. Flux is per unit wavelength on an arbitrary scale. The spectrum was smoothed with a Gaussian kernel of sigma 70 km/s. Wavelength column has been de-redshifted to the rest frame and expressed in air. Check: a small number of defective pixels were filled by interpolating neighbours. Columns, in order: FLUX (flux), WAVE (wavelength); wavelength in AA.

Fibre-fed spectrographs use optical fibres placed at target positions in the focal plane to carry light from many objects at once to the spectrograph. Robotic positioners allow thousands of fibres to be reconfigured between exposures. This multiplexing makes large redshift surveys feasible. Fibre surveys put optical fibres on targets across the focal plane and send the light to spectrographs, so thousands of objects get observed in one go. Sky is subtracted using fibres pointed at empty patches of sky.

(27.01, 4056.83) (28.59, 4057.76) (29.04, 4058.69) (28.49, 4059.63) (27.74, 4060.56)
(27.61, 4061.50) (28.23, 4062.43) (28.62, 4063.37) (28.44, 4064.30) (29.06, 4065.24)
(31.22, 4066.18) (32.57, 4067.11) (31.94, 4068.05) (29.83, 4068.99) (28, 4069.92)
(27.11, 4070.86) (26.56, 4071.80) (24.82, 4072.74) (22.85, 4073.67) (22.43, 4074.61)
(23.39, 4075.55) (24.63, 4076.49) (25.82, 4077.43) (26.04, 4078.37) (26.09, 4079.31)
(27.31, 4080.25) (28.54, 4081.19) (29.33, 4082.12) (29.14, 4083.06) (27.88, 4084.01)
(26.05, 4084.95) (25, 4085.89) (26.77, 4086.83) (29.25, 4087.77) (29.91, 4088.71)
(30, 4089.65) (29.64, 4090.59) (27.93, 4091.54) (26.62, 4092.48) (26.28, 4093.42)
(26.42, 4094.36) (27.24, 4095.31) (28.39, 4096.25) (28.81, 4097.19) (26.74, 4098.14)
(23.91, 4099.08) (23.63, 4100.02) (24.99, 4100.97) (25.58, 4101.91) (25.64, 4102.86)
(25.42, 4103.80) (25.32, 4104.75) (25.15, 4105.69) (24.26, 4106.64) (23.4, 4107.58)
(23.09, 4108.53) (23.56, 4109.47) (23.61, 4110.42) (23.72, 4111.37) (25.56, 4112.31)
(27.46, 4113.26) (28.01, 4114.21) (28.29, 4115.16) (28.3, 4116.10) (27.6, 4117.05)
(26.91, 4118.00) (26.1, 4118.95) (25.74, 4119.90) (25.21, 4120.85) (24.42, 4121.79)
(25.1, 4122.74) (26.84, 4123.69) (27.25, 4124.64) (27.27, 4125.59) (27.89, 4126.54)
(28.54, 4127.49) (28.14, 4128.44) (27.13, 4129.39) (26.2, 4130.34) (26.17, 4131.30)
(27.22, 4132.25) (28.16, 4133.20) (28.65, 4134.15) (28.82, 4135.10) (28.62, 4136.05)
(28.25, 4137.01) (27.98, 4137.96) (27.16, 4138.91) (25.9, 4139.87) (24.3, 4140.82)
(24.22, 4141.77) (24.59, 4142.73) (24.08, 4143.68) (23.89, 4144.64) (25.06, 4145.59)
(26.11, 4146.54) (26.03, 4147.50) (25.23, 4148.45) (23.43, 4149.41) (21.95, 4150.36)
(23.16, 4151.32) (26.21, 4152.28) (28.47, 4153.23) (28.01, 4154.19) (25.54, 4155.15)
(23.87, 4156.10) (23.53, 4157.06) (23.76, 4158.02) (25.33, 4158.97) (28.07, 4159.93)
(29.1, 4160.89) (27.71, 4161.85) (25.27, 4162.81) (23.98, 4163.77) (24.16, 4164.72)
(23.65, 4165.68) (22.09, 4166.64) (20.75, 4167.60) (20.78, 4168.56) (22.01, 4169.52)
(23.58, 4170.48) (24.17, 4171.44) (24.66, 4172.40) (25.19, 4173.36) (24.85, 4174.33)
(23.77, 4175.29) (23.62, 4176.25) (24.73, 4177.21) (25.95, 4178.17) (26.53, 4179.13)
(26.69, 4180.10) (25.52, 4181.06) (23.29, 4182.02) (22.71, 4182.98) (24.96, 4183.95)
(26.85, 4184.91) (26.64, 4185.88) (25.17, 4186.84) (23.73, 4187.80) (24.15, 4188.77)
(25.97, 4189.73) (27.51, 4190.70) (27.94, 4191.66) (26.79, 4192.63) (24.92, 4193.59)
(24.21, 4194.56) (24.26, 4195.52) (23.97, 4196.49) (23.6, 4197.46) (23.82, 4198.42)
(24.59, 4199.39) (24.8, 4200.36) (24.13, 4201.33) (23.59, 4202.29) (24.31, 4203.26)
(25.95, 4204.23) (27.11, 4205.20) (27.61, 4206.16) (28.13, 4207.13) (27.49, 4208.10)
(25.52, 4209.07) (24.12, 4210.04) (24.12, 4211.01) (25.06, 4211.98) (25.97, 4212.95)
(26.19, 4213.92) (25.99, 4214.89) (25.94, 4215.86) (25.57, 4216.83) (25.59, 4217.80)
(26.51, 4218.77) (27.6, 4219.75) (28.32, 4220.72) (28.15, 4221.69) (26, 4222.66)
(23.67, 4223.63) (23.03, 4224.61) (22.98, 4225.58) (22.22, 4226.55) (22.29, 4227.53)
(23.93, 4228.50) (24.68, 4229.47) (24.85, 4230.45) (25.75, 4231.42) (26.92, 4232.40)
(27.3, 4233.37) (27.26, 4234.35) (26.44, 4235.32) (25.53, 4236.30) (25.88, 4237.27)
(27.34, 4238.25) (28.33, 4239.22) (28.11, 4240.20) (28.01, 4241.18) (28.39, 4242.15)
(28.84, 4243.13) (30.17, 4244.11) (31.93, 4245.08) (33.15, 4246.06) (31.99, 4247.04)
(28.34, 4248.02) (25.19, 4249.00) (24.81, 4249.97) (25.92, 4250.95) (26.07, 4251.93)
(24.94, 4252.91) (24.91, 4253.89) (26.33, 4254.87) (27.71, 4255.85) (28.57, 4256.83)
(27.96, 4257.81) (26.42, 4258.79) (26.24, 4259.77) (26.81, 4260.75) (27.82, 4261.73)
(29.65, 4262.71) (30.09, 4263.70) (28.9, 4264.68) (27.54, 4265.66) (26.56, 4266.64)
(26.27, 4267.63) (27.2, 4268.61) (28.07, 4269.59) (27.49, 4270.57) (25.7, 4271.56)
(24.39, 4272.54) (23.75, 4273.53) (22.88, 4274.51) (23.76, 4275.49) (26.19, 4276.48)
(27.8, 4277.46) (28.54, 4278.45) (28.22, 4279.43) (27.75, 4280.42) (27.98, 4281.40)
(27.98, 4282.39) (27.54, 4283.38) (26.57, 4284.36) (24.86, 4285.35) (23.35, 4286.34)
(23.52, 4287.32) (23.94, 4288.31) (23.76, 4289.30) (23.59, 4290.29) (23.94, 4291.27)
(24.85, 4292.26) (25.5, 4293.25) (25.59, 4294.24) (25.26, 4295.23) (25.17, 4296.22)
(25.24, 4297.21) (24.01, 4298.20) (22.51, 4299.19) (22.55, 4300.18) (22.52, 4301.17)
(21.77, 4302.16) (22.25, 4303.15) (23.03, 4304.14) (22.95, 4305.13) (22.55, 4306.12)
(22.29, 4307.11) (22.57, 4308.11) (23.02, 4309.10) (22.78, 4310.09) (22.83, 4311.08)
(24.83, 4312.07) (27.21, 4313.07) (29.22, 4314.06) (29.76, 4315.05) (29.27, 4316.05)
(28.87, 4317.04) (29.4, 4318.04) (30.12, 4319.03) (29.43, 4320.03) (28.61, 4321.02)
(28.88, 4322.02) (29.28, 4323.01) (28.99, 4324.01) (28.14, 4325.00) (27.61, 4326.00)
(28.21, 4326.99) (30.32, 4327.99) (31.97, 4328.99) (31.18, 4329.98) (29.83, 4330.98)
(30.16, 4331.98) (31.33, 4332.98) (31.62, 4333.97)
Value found 0.07 mag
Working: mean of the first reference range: 26.3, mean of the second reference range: 26.5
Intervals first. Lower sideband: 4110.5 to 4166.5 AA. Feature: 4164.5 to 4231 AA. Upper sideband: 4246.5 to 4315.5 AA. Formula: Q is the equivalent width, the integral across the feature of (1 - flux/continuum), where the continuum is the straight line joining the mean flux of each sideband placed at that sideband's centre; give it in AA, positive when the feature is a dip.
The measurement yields 2.6 AA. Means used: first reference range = 26.1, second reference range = 25.7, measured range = 24.9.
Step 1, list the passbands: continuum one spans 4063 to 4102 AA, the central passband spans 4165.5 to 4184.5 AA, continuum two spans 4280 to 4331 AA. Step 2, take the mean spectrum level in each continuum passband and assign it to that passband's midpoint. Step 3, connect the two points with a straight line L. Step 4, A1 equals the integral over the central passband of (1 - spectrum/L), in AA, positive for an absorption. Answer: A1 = 1.96 AA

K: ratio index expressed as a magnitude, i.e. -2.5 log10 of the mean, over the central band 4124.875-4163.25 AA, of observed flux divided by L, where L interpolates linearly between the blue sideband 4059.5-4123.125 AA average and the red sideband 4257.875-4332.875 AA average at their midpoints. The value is 0.02 mag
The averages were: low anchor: 26.7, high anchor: 26.4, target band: 26.2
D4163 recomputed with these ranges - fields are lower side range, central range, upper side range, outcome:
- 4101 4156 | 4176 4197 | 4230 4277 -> 0.05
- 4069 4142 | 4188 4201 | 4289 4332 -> 0.05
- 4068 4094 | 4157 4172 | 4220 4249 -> 0.11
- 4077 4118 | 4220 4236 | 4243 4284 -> 0.08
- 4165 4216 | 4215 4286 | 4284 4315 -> -0.10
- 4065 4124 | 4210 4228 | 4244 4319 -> 0.04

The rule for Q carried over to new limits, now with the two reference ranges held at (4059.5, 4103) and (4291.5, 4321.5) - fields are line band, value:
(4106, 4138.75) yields 0.4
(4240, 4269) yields -2.4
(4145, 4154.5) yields 0.5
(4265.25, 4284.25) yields -0.8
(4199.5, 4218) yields 0.3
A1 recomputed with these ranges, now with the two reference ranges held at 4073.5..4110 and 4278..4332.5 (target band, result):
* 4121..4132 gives -0.2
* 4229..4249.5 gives -1.3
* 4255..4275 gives -0.6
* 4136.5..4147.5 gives 0.3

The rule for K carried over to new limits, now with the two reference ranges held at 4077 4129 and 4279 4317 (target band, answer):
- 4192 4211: 0.02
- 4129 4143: -0.03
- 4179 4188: 0.03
